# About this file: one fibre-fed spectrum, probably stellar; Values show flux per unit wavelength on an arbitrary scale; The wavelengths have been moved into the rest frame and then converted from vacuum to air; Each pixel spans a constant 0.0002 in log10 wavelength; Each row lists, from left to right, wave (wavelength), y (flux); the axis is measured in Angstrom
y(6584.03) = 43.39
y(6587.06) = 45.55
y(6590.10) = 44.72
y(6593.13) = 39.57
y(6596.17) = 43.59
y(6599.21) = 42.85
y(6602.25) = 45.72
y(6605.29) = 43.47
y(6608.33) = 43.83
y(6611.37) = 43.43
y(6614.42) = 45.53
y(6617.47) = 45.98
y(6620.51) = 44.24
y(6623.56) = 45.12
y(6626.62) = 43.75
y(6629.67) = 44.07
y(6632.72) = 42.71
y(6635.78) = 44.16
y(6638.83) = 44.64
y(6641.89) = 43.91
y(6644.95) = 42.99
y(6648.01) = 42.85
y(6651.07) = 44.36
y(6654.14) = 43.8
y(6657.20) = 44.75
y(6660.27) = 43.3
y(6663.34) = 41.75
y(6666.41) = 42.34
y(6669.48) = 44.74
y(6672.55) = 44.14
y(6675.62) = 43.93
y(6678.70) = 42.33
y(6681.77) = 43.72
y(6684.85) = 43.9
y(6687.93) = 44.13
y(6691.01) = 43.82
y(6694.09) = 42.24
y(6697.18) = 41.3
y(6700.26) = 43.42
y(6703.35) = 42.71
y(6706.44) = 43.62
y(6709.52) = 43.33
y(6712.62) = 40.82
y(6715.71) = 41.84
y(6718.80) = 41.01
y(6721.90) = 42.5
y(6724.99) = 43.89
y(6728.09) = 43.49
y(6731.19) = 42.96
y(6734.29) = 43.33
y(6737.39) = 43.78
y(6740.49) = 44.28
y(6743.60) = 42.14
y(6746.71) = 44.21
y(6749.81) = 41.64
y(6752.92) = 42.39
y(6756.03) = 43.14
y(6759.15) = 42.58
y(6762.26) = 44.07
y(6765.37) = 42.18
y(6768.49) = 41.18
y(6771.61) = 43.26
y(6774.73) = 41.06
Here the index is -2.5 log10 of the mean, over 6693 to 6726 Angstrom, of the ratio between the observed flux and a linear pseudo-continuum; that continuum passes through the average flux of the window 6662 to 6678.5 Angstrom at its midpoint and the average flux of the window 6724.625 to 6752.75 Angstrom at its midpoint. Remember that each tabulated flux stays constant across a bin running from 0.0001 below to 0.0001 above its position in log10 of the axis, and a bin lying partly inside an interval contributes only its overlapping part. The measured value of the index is 0.02 mag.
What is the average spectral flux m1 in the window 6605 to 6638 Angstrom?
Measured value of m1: 44.3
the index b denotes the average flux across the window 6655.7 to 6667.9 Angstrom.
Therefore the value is 43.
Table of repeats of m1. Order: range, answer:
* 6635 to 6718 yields 43.3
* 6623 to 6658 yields 43.9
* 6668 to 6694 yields 43.8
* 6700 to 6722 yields 42.3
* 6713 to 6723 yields 41.6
